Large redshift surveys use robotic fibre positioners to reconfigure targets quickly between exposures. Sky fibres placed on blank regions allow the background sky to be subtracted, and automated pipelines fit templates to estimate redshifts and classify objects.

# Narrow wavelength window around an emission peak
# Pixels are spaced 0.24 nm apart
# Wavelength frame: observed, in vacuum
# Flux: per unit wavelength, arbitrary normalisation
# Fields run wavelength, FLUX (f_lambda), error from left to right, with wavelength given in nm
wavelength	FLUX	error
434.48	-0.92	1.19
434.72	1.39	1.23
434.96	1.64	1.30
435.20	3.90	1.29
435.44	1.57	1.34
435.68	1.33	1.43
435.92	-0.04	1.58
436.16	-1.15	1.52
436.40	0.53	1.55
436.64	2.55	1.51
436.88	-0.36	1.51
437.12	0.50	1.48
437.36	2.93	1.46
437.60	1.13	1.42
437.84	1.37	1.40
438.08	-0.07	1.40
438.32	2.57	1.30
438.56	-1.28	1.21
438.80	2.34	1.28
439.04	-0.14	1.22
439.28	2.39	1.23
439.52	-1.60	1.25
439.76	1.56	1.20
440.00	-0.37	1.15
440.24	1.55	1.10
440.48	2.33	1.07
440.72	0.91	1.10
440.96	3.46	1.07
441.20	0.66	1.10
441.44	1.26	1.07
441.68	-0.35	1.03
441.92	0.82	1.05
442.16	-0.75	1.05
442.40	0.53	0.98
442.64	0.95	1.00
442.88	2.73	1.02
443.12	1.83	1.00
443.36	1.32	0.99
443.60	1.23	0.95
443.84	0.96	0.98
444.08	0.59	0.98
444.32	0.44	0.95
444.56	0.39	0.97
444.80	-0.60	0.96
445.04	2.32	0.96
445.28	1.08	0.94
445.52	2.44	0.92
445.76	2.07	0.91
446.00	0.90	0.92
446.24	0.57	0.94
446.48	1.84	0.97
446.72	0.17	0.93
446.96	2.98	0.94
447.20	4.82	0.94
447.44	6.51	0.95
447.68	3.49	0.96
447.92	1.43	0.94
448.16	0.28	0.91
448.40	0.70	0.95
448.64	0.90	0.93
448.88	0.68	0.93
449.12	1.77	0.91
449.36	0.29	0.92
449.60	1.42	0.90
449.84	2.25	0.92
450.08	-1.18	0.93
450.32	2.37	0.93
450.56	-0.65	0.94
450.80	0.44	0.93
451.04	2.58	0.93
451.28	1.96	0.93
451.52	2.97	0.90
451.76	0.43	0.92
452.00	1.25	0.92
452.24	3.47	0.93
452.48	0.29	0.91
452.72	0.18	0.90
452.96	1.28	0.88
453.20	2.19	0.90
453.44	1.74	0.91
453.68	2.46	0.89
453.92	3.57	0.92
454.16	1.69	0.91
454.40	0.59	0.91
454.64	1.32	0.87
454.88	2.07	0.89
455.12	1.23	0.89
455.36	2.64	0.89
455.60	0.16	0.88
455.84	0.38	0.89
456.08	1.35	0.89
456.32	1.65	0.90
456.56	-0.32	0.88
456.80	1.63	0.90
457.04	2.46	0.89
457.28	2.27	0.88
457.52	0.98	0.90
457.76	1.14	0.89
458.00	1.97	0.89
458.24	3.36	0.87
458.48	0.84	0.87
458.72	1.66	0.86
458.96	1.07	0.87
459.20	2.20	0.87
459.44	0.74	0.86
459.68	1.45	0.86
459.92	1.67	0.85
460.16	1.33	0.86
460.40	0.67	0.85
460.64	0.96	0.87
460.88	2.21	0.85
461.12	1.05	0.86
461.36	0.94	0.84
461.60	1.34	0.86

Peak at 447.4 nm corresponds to [O II]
